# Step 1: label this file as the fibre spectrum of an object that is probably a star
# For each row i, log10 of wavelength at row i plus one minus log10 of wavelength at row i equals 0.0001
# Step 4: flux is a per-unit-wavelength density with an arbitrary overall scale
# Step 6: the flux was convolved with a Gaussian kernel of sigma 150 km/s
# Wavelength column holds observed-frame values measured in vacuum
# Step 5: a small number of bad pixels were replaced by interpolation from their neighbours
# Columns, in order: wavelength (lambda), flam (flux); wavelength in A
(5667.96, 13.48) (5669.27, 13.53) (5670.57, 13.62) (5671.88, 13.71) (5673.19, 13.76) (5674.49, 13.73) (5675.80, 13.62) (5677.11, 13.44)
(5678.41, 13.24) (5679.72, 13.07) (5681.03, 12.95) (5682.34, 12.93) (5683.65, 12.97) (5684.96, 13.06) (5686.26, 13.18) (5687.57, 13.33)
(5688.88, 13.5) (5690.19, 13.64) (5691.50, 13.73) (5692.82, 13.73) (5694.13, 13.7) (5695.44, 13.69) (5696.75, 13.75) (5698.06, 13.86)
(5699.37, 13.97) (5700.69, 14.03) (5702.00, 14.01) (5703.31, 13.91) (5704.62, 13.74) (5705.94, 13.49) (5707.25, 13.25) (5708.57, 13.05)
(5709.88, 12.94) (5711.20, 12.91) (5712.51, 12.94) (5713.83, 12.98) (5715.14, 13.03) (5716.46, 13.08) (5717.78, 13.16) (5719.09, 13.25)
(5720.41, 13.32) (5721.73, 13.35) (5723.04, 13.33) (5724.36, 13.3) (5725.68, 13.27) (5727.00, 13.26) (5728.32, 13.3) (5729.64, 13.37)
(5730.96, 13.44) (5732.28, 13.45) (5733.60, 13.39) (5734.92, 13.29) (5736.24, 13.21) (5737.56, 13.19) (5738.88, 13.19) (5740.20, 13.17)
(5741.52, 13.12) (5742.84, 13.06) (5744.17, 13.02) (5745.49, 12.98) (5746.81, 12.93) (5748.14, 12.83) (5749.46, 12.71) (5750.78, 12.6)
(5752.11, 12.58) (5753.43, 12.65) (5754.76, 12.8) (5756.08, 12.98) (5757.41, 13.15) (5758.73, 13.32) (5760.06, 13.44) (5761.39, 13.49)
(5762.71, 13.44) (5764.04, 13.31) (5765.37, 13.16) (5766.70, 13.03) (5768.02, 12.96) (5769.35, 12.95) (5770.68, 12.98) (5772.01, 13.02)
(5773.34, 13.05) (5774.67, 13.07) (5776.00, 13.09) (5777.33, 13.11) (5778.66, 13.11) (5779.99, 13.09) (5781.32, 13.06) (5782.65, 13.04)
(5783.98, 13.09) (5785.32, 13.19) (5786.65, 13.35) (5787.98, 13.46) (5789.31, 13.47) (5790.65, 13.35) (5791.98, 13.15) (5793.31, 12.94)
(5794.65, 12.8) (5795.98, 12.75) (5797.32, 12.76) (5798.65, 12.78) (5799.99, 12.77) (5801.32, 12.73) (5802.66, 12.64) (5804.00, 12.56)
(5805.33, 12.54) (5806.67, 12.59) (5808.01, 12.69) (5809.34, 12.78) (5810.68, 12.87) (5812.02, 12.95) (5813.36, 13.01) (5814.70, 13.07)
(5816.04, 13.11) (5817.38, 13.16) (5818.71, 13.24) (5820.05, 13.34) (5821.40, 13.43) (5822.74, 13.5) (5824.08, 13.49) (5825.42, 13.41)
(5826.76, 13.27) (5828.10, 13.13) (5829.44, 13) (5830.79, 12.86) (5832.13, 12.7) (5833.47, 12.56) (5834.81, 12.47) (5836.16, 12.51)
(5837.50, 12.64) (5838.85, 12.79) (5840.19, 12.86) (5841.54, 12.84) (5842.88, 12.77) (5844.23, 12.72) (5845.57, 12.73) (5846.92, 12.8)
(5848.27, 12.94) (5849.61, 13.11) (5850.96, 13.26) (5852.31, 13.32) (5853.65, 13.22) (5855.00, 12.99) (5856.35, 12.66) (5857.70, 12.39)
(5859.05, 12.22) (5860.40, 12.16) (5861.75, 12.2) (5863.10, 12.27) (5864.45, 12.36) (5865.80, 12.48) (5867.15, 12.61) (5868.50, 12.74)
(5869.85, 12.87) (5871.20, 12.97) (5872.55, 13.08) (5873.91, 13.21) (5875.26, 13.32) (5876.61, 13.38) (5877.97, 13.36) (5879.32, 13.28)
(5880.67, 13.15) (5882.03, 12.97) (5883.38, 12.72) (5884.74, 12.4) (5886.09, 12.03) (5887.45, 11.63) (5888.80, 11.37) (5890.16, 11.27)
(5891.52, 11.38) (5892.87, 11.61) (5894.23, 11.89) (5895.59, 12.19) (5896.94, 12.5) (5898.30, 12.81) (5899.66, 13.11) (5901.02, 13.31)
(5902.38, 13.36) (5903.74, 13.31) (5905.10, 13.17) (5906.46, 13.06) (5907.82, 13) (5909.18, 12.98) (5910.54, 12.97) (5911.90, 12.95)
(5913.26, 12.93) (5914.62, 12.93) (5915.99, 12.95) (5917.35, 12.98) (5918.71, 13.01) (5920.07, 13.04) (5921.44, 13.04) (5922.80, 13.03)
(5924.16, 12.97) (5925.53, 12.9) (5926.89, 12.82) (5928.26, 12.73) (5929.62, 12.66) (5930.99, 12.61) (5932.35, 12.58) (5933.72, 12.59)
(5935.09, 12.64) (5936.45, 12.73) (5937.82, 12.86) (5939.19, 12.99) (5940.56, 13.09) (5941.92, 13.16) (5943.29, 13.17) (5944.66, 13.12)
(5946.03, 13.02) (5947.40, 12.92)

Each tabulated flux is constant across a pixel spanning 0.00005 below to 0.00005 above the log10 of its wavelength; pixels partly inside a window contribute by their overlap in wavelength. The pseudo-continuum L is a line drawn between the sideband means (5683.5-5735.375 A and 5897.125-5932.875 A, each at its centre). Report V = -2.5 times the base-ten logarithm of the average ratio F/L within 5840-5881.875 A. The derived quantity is 0.02 mag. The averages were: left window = 13.4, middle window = 12.8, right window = 13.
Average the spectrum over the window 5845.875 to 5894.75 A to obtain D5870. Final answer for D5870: 12.6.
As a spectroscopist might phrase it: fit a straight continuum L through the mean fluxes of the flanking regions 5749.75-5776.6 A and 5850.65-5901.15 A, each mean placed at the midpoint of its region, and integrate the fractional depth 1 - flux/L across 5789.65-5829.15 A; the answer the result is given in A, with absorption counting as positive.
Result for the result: -0.4 A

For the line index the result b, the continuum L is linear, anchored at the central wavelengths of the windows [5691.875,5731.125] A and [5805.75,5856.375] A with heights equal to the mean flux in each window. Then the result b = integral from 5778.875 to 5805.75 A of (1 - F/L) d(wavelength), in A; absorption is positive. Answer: 0.27 A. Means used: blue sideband 13.4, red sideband 13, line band 13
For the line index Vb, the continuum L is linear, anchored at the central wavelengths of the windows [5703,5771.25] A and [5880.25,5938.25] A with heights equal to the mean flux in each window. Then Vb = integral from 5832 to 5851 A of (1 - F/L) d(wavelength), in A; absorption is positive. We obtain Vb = 0.1 A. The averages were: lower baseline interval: 13.2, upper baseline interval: 12.7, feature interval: 12.8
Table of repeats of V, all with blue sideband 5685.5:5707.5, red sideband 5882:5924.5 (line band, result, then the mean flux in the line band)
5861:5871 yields 0.03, 12.5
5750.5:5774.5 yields 0.02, 13.1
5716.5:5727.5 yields 0.02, 13.3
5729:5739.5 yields 0.01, 13.3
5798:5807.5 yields 0.04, 12.7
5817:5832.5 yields -0.02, 13.2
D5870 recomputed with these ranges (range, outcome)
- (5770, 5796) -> 13.1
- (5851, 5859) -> 12.9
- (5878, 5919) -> 12.7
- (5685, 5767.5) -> 13.3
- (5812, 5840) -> 13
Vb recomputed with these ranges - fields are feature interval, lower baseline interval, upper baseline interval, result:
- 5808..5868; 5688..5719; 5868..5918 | 0.4 A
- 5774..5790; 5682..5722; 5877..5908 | -0.2 A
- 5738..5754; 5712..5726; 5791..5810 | 0.2 A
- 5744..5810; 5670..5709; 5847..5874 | 0.7 A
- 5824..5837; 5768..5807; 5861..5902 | -0.1 A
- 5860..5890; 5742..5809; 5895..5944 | 0.7 A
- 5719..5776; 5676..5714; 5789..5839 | 0.3 A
